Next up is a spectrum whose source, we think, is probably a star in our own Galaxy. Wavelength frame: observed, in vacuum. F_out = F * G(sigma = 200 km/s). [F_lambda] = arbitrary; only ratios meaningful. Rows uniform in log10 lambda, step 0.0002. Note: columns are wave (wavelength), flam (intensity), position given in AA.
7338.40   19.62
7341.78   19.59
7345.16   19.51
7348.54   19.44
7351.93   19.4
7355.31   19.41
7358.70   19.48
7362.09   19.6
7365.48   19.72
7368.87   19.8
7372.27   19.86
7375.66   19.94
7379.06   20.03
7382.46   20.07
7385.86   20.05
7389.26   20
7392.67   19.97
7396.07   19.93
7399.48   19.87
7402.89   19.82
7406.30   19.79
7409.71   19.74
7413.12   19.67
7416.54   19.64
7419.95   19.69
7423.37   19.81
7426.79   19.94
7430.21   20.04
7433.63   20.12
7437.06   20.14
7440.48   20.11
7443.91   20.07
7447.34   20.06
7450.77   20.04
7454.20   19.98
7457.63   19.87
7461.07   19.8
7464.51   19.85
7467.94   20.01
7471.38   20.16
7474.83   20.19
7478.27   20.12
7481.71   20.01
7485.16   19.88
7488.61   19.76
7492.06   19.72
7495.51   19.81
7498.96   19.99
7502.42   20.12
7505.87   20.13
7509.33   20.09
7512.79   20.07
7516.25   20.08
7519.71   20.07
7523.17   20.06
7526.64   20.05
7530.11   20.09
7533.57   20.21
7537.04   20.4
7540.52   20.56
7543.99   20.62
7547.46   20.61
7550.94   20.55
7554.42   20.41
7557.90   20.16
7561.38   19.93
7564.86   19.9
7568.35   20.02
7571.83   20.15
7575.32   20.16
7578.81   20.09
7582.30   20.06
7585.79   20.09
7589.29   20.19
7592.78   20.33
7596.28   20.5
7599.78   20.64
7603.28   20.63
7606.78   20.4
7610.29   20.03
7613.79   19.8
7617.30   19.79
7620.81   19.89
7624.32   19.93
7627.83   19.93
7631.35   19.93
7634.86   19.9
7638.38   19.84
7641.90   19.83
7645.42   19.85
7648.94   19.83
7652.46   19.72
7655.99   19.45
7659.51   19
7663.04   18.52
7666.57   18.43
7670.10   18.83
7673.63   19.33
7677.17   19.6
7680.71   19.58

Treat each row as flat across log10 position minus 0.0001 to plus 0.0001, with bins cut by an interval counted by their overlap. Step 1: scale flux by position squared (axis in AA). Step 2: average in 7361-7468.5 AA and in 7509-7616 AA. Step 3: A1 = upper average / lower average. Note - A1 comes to 1.1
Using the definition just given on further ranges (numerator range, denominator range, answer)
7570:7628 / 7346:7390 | 1.09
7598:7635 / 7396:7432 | 1.07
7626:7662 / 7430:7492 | 1.03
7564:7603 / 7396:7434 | 1.07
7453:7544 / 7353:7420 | 1.04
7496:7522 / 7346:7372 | 1.07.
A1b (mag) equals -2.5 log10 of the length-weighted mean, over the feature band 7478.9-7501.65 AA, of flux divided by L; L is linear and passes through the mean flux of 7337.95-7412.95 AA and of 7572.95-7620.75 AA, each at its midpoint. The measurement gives 0.01 mag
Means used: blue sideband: 19.8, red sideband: 20.2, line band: 19.9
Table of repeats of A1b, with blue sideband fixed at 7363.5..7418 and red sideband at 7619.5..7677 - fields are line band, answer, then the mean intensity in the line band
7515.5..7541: -0.03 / 20.2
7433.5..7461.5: -0.01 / 20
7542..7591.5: -0.03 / 20.2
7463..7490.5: -0.01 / 20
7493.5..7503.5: -0.01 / 20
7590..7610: -0.05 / 20.4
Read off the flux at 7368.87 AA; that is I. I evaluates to 19.8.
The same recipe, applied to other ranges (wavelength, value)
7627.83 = 19.93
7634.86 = 19.9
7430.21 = 20.04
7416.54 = 19.64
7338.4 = 19.62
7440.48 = 20.11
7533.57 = 20.21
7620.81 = 19.89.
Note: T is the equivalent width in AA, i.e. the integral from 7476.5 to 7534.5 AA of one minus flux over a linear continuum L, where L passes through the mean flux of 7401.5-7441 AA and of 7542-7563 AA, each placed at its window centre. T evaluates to 0.5 AA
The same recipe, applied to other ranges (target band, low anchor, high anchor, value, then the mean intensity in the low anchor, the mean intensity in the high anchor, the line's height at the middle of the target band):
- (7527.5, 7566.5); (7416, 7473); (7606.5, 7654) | -0.7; 20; 19.9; 19.9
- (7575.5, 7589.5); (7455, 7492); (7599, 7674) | -0.2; 20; 19.7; 19.8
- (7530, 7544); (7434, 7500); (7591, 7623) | -0.2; 20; 20.2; 20.1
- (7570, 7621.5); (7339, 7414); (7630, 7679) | -1.8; 19.8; 19.4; 19.5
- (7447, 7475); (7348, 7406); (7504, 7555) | 0.1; 19.8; 20.3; 20.1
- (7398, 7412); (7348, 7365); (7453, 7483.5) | -0.1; 19.5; 20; 19.7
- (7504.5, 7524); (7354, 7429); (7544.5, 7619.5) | 0.0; 19.8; 20.2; 20.1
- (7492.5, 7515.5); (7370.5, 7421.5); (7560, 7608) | 0.1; 19.9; 20.2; 20.1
